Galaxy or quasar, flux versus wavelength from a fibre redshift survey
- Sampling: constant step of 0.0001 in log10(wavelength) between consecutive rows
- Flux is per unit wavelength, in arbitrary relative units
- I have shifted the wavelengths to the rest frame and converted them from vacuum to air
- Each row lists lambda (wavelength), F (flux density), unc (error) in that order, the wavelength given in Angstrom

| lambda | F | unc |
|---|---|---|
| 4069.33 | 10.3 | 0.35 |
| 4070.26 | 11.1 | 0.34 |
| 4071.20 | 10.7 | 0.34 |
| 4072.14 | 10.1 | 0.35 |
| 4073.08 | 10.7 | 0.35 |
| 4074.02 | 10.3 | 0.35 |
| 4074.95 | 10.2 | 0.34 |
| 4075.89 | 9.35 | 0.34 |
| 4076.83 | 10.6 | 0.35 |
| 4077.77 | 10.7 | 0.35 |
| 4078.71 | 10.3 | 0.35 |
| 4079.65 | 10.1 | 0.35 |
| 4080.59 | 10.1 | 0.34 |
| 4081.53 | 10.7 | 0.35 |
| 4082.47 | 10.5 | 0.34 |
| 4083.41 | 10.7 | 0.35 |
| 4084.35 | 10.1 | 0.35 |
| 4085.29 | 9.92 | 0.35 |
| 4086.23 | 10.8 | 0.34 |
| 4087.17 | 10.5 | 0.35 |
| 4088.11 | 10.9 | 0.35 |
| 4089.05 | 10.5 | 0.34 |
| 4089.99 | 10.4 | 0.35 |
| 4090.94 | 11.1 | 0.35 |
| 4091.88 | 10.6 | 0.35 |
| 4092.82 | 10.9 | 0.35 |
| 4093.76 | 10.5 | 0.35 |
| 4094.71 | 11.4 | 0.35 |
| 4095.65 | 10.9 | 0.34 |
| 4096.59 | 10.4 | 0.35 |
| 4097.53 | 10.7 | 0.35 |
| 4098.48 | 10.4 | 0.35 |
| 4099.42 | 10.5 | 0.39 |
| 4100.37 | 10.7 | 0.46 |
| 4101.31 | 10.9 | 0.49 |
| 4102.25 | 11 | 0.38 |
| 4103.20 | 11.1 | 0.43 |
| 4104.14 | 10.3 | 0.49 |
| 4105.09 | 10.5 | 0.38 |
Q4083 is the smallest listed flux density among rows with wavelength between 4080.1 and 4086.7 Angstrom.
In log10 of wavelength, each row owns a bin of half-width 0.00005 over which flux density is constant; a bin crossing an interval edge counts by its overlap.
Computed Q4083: 9.92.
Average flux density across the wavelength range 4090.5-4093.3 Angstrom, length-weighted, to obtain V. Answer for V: 10.9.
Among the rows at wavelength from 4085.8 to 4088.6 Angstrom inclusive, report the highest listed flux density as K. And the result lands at 10.9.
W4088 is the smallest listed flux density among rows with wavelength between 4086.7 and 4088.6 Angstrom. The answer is 10.5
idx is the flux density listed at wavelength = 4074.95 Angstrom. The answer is 10.2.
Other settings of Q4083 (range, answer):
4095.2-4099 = 10.4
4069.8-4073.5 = 10.1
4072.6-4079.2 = 9.35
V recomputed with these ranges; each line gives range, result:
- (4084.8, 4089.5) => 10.5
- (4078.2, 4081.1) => 10.2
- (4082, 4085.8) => 10.3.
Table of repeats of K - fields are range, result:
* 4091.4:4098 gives 11.4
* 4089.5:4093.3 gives 11.1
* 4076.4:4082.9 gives 10.7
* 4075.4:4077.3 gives 10.6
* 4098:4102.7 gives 11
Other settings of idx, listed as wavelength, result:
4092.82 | 10.9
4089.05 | 10.5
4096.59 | 10.4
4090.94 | 11.1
